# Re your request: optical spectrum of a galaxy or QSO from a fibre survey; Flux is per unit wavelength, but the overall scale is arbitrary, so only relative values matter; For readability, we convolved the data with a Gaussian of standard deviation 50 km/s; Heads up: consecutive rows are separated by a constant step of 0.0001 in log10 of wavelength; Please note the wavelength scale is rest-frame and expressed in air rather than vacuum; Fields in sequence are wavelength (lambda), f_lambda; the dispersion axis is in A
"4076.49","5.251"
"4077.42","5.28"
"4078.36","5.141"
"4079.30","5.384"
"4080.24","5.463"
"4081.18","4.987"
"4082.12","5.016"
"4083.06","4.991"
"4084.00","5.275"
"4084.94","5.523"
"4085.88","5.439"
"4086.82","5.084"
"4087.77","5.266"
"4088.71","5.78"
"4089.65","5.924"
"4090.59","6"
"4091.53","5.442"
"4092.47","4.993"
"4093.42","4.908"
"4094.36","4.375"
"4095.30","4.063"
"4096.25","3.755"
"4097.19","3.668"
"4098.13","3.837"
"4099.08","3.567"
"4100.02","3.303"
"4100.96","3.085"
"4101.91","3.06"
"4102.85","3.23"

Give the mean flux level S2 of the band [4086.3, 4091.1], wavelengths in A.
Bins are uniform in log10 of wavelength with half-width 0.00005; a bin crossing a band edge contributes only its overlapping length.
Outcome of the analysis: 5.61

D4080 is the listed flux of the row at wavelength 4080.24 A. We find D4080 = 5.463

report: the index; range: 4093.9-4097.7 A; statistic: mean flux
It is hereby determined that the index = 3.97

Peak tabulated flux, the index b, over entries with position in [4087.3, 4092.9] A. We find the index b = 6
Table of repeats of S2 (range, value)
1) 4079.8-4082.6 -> 5.15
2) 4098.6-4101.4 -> 3.32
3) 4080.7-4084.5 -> 5.07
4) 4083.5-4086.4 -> 5.41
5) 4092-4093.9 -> 4.94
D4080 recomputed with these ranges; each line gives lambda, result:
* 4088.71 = 5.78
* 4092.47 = 4.993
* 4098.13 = 3.837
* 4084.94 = 5.523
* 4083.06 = 4.991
